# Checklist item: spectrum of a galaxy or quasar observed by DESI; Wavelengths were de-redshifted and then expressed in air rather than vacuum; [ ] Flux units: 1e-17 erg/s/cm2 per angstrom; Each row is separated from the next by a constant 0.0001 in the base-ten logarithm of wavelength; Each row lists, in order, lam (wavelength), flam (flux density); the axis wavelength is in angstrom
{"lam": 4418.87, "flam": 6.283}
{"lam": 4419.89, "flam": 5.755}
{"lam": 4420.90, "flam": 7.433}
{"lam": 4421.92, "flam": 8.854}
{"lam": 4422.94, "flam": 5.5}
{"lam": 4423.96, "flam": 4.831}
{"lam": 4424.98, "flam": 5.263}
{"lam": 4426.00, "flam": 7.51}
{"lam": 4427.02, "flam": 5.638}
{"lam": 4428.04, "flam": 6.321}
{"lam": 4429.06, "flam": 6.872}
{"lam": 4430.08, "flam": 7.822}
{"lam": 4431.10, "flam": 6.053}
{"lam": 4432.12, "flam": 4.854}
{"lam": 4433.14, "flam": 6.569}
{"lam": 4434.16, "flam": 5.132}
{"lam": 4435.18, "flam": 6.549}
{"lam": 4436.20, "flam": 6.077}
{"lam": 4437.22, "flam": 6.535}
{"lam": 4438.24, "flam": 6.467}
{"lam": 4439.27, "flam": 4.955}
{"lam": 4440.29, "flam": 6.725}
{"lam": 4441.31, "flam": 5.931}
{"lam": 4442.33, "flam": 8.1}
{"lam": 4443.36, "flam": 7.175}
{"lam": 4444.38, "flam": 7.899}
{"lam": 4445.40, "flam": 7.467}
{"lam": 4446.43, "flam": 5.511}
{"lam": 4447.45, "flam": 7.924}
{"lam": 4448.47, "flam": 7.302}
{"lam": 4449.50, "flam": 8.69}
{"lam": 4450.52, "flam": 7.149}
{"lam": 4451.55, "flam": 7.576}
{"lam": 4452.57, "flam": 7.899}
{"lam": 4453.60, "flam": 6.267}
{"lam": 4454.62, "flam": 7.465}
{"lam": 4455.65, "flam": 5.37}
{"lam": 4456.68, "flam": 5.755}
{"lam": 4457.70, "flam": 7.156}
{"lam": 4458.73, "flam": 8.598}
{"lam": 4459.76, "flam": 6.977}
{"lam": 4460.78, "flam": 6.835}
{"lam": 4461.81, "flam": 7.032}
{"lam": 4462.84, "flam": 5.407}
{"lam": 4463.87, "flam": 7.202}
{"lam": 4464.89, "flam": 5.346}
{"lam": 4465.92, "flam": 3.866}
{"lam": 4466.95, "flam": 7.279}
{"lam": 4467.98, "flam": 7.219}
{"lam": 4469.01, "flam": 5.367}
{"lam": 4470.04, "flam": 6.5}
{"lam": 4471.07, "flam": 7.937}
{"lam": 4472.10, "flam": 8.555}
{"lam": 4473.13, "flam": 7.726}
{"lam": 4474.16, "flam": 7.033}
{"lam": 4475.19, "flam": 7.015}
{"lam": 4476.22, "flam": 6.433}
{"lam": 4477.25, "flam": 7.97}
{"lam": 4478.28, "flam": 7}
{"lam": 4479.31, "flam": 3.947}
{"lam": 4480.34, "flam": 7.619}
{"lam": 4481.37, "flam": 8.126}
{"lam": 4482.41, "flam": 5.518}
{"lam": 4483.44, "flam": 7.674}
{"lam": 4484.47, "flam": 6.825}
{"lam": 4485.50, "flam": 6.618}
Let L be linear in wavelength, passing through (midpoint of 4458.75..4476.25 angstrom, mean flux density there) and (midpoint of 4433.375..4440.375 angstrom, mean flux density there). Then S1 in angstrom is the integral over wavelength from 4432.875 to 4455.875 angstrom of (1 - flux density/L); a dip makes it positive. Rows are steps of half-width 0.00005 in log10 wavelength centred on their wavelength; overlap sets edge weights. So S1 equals -2.3 angstrom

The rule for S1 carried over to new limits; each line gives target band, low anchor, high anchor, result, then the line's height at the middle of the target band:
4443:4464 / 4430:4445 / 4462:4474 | -1.8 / 6.52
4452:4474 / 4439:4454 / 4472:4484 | 1.0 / 7.07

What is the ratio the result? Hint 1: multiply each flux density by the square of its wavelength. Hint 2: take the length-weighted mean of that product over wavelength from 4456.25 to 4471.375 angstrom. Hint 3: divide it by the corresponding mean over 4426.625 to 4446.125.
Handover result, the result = 1.02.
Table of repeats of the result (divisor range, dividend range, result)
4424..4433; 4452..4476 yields 1.11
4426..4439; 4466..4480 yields 1.11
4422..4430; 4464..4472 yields 1.04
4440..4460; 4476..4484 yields 0.96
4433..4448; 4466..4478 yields 1.08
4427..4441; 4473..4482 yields 1.14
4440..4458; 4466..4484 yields 0.99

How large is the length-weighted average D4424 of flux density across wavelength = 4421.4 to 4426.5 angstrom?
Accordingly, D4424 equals 6.38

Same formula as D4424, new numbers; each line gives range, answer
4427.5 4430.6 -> 6.99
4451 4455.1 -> 7.3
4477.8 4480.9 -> 6.22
